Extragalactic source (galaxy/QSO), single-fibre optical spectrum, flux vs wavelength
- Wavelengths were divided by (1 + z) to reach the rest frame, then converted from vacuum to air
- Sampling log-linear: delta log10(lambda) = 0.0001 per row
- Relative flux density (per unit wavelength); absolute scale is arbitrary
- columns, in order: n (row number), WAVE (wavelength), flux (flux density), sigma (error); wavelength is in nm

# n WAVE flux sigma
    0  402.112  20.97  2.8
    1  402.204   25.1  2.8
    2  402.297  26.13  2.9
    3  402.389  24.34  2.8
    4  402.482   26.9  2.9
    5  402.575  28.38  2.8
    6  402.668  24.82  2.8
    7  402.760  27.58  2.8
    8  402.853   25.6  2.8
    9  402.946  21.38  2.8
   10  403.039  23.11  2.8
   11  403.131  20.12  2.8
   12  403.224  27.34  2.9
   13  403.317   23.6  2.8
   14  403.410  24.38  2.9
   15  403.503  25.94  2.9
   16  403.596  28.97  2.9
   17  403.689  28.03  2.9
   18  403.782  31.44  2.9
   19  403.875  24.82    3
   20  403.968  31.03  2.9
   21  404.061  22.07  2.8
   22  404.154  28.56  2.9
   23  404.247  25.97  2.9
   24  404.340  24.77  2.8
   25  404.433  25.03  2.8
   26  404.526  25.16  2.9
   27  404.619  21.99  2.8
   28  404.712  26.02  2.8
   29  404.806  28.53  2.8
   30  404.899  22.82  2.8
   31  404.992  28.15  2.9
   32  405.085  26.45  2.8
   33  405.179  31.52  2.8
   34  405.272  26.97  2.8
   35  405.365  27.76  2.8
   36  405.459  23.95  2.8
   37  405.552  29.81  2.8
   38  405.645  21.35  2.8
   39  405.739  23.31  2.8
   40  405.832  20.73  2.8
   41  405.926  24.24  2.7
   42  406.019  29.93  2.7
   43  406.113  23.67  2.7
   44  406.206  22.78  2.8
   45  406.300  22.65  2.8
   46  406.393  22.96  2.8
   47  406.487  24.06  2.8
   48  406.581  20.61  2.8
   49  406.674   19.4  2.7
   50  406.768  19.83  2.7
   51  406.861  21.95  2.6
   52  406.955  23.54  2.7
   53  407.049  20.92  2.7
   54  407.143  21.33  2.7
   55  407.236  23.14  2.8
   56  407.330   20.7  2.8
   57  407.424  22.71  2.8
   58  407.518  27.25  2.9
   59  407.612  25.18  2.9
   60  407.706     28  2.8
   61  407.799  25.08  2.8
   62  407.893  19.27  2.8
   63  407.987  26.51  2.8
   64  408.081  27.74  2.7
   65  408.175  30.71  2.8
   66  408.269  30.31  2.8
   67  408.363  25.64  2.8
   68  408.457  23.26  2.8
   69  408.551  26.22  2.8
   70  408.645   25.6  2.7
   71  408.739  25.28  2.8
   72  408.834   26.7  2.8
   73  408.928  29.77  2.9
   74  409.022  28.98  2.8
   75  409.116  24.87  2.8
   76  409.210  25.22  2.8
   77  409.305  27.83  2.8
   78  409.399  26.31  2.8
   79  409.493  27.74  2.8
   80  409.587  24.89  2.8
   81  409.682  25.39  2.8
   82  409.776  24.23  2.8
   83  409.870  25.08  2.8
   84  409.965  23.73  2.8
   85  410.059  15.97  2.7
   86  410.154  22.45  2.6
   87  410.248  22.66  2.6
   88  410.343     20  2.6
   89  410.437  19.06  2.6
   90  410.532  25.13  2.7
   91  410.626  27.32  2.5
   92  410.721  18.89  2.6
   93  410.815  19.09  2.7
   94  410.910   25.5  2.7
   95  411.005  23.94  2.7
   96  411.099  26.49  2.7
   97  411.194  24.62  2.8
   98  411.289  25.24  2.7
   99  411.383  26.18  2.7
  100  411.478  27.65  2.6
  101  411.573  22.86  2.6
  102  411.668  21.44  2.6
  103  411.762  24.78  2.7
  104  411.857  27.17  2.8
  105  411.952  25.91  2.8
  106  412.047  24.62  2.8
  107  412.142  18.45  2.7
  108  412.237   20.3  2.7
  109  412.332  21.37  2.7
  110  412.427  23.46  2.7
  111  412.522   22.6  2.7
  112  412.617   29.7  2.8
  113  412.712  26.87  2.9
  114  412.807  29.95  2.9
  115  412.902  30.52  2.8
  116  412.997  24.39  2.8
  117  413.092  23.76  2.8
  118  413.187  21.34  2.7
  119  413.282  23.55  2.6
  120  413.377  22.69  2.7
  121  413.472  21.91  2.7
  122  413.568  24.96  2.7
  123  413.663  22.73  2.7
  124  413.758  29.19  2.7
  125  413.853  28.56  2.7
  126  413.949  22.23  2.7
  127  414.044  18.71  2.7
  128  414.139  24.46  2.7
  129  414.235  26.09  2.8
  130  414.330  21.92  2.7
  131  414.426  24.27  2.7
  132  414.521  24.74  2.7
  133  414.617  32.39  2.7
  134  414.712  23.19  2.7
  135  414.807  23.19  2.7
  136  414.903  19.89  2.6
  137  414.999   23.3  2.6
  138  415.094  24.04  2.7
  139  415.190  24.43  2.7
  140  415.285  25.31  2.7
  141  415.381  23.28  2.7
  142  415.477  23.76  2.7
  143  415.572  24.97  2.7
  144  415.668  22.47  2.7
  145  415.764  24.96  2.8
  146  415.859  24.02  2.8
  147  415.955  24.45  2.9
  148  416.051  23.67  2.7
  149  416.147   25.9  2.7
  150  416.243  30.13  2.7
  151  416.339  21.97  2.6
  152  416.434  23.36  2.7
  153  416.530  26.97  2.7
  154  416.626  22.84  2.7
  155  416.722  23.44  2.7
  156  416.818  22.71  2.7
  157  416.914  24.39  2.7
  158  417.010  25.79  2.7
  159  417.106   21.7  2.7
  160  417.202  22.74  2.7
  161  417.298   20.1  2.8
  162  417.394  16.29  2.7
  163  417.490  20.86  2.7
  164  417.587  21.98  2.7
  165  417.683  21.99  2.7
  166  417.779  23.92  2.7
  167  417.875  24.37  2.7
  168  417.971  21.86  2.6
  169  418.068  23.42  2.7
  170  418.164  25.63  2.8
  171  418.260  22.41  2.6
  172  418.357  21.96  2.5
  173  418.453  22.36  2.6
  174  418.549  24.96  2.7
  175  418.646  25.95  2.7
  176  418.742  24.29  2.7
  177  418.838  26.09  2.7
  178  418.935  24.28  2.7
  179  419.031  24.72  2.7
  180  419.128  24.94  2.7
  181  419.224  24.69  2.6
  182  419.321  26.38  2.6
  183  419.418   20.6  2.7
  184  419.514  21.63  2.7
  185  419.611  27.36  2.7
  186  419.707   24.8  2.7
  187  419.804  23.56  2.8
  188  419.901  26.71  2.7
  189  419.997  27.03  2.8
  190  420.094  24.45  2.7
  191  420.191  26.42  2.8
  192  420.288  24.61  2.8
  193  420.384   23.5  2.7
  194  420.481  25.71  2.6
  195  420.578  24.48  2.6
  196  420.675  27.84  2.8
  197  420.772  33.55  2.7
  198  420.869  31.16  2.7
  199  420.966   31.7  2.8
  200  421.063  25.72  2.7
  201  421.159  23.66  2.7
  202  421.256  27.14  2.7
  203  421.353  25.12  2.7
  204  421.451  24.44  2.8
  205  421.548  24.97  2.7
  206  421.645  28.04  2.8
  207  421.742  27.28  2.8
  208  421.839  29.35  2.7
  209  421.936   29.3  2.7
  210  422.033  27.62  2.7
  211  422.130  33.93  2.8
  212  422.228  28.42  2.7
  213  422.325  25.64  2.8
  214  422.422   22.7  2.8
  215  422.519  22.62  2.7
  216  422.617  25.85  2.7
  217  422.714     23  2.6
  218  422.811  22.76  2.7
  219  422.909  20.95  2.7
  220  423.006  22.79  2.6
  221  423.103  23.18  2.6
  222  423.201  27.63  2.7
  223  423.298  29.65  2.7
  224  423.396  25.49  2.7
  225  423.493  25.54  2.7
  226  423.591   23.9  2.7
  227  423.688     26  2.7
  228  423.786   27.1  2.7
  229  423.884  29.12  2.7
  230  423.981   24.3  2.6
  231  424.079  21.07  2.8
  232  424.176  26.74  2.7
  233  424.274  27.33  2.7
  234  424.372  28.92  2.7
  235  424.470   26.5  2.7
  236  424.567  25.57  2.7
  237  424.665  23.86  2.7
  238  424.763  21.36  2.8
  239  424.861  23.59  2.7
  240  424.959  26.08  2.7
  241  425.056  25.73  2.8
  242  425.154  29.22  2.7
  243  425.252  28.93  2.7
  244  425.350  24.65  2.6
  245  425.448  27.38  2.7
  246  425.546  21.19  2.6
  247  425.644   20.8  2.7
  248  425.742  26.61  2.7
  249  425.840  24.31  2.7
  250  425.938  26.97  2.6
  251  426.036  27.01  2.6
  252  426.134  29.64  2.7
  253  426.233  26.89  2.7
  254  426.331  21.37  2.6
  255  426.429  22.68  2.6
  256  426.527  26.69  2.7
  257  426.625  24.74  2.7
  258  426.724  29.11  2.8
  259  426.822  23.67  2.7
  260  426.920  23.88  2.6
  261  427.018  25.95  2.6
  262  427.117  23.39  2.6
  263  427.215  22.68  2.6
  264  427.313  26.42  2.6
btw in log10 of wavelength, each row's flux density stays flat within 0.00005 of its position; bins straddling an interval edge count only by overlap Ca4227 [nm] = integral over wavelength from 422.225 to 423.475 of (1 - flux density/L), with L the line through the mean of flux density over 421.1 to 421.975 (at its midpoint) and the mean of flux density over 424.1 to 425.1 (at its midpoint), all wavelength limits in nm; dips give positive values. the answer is 0.07 nm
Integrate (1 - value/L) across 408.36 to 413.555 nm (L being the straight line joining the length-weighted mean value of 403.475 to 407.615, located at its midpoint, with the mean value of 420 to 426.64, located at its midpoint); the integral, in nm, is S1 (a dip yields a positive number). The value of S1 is 0.15 nm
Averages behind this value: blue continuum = 24.8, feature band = 24.4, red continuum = 25.9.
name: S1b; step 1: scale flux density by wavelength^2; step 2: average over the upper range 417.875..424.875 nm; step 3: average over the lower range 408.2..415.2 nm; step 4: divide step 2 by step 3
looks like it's 1.09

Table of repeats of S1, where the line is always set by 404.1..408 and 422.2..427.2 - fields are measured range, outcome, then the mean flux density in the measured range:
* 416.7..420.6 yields 0.18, 23.8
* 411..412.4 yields 0.03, 24.1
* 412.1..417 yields 0.09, 24.3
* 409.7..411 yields 0.12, 22.4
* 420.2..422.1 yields -0.16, 27.2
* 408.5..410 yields -0.10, 26.1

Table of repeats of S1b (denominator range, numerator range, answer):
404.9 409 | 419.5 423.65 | 1.13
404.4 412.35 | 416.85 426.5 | 1.10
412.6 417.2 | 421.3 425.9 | 1.09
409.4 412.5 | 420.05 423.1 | 1.17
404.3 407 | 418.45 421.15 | 1.13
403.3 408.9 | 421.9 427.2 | 1.11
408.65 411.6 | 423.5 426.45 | 1.12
